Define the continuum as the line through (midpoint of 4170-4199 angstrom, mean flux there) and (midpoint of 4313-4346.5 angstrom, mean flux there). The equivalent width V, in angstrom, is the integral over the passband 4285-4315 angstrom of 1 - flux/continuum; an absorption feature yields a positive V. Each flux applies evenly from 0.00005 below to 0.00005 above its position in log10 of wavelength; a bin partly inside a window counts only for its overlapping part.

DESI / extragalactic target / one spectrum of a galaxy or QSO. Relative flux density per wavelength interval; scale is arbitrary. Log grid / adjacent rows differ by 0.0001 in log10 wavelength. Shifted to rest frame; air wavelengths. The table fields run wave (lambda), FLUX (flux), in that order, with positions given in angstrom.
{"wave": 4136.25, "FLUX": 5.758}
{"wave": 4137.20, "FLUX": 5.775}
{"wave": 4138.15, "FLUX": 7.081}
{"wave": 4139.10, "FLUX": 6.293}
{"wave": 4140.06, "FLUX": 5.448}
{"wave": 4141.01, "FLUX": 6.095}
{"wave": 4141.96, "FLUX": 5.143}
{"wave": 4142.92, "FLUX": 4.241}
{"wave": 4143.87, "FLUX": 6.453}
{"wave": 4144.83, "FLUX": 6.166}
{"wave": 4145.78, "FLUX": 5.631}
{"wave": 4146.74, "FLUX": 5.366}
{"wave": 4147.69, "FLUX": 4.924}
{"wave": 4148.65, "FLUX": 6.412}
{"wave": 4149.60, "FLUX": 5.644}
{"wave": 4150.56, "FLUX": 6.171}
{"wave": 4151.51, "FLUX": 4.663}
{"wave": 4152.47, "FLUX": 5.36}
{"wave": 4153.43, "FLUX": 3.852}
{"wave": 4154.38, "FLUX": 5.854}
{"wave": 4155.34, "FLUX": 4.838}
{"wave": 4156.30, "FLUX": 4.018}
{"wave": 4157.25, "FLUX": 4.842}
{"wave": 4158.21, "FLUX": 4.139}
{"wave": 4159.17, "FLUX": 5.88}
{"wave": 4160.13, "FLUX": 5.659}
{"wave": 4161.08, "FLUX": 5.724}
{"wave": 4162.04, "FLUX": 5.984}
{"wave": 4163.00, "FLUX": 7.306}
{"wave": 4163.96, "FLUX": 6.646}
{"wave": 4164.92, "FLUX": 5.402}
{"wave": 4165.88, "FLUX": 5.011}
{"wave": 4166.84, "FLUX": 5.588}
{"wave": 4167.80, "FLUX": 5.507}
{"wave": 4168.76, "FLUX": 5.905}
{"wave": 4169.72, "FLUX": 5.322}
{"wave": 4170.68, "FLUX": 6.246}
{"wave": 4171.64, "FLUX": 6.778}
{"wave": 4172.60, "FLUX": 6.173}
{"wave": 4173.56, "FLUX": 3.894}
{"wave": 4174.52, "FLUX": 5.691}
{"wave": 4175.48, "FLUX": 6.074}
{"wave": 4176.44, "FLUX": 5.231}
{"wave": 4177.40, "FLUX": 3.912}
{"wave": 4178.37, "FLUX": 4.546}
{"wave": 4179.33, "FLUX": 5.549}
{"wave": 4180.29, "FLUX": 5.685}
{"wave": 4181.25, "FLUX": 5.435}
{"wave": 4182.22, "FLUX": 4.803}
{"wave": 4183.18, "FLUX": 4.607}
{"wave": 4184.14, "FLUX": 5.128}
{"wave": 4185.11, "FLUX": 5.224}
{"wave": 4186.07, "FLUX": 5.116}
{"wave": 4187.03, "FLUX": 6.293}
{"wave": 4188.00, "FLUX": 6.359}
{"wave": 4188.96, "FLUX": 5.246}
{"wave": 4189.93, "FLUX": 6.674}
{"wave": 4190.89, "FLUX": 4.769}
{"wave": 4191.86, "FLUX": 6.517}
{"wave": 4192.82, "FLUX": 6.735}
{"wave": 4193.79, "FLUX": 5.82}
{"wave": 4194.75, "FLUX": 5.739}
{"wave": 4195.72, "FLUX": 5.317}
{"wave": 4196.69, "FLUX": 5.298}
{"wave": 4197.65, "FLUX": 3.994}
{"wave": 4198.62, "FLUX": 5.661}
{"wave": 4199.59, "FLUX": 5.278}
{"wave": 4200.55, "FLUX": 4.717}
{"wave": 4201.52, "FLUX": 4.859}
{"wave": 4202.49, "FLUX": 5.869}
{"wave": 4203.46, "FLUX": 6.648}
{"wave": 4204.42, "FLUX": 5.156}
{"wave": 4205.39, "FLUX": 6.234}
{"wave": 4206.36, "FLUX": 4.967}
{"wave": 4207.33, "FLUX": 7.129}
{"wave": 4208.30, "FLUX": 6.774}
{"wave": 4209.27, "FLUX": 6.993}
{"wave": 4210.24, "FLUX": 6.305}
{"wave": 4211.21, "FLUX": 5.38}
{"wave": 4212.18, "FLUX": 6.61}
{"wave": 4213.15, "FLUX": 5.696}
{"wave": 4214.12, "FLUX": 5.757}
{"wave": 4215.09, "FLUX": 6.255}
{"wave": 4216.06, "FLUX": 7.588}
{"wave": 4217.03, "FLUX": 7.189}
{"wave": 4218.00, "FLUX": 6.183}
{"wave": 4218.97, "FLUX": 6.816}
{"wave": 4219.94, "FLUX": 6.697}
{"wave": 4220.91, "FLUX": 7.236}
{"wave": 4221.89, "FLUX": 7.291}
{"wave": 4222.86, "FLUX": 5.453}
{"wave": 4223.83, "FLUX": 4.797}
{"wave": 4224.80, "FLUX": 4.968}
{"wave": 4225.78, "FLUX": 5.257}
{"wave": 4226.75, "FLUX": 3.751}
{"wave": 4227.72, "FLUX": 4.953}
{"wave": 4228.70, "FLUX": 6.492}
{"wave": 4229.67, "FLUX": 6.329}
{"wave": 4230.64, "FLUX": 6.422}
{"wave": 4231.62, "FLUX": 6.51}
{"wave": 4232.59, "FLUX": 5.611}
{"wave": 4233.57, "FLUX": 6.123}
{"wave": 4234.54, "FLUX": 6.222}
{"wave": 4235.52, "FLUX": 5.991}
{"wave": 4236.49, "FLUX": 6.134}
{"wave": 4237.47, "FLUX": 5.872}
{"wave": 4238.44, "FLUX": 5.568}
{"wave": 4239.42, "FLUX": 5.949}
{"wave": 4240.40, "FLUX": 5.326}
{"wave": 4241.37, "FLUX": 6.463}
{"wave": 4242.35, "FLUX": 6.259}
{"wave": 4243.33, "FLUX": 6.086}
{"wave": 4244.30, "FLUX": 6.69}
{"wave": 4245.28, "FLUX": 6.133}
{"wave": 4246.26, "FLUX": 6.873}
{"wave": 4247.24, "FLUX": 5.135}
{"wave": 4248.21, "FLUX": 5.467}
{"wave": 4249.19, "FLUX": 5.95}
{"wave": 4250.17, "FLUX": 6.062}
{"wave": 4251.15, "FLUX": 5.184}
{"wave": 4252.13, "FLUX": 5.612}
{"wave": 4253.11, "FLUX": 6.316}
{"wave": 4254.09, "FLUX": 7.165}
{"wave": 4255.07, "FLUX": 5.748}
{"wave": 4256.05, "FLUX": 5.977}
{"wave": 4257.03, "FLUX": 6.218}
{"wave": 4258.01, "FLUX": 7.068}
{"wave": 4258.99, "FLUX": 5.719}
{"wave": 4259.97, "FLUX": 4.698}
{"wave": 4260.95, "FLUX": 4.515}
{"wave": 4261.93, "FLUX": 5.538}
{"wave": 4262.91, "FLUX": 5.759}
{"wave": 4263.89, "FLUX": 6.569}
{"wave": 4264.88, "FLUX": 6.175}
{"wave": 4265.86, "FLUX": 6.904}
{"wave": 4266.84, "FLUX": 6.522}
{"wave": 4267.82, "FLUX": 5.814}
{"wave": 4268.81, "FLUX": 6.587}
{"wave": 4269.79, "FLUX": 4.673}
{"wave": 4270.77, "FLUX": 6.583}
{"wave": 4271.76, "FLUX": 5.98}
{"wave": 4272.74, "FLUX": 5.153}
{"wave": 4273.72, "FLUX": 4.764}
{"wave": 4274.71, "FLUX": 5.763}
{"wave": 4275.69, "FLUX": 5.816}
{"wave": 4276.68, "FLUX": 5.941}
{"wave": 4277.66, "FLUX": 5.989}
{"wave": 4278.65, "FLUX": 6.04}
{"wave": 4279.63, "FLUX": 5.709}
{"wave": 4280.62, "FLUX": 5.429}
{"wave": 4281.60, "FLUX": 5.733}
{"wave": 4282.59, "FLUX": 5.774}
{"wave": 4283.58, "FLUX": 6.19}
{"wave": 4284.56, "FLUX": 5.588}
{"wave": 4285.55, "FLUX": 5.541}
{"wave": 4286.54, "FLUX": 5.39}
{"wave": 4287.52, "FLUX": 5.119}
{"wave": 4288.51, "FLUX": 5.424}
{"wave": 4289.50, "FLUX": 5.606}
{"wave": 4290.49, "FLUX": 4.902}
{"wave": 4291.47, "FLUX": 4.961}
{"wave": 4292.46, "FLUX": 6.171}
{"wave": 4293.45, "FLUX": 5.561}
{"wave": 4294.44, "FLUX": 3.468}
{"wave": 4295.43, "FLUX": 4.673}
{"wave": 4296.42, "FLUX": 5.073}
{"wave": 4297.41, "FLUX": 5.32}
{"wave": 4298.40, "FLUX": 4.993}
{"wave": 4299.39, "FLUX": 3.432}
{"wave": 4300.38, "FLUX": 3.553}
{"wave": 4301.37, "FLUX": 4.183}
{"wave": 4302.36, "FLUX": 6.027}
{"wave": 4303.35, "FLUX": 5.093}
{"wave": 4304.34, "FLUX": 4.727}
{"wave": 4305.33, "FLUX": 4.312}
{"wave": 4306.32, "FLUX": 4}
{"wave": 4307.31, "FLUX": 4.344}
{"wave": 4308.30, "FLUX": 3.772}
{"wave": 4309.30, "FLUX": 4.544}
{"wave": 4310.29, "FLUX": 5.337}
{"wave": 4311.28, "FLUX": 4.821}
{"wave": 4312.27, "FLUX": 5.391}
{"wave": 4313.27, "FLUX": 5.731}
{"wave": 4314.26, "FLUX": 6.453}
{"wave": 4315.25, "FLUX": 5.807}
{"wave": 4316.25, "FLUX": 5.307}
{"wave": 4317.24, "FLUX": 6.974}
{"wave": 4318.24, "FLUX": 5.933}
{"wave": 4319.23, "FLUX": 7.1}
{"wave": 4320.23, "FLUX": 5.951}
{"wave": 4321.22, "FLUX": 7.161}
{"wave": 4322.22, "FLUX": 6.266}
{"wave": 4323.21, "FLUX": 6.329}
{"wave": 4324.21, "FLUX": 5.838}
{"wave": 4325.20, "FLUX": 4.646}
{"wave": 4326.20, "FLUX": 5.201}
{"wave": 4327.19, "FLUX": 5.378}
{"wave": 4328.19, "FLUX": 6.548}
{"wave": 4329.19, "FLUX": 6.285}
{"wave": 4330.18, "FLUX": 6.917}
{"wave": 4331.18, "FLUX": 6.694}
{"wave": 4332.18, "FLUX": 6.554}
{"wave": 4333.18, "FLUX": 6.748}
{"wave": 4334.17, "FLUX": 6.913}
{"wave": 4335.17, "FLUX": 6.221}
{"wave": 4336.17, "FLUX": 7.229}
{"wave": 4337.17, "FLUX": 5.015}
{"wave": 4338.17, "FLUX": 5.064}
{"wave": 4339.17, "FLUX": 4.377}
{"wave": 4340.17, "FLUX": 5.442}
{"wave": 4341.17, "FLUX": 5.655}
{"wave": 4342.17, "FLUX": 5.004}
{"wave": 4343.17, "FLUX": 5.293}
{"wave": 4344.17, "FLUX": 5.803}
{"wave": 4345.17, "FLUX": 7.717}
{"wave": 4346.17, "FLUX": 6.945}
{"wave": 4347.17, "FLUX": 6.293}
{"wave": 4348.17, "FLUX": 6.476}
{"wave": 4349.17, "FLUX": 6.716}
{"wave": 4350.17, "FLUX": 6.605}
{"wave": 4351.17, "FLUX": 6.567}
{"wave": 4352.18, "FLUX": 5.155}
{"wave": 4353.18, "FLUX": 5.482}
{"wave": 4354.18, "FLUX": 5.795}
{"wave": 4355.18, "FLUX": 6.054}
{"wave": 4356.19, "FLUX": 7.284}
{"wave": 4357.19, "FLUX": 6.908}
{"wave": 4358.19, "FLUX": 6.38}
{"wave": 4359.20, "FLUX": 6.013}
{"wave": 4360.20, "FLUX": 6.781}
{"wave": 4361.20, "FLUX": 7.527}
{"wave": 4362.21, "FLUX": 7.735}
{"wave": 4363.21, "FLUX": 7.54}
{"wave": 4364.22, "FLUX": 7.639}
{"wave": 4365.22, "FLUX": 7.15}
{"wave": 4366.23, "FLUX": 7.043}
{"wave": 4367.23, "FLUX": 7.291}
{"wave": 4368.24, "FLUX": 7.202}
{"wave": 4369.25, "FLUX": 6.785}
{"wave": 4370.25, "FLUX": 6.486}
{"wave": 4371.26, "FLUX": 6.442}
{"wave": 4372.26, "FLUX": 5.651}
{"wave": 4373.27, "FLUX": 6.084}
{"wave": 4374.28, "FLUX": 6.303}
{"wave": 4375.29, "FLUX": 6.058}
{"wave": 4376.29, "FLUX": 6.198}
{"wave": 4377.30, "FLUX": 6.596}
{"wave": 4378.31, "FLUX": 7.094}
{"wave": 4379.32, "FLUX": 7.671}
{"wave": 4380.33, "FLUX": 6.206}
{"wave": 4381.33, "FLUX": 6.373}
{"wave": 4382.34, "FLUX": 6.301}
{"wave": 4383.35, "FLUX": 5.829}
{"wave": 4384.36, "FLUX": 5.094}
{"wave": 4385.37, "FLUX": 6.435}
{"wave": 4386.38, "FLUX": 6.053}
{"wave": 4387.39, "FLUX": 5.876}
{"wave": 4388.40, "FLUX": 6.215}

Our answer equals 5.1 angstrom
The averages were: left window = 5.48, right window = 6.07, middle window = 4.94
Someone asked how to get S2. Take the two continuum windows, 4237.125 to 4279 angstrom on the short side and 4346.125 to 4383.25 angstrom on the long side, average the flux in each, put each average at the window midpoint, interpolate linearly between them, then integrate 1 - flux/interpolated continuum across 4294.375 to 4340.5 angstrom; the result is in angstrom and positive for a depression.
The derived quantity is 6.0 angstrom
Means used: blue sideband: 5.92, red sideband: 6.61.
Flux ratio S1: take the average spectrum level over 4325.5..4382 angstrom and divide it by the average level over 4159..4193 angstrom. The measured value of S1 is 1.14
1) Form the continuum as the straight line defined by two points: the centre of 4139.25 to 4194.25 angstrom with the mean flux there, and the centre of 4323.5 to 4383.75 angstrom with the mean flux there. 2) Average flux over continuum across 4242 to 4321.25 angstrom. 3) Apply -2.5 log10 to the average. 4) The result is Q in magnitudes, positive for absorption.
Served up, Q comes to 0.08 mag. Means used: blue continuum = 5.51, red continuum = 6.36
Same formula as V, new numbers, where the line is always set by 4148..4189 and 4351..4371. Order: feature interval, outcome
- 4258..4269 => 0.3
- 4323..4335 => 0.7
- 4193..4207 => 0.5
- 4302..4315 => 2.9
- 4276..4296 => 2.5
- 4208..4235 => -1.6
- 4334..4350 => 1.5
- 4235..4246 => -0.3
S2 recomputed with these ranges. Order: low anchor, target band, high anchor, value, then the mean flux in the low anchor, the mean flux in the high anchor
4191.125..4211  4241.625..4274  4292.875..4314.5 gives -4.6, 5.78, 4.75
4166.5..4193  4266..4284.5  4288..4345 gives -1.1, 5.52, 5.48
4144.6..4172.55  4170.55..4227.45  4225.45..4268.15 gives 0.0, 5.55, 5.94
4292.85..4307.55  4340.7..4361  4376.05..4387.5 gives -2.1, 4.6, 6.33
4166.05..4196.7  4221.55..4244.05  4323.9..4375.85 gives -0.2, 5.54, 6.33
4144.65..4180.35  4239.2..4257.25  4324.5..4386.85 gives -0.6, 5.45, 6.34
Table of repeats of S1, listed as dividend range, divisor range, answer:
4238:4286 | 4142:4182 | 1.08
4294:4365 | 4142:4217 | 1.04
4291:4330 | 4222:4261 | 0.91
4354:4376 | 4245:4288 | 1.16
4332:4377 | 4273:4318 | 1.22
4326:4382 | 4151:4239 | 1.13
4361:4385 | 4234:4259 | 1.10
